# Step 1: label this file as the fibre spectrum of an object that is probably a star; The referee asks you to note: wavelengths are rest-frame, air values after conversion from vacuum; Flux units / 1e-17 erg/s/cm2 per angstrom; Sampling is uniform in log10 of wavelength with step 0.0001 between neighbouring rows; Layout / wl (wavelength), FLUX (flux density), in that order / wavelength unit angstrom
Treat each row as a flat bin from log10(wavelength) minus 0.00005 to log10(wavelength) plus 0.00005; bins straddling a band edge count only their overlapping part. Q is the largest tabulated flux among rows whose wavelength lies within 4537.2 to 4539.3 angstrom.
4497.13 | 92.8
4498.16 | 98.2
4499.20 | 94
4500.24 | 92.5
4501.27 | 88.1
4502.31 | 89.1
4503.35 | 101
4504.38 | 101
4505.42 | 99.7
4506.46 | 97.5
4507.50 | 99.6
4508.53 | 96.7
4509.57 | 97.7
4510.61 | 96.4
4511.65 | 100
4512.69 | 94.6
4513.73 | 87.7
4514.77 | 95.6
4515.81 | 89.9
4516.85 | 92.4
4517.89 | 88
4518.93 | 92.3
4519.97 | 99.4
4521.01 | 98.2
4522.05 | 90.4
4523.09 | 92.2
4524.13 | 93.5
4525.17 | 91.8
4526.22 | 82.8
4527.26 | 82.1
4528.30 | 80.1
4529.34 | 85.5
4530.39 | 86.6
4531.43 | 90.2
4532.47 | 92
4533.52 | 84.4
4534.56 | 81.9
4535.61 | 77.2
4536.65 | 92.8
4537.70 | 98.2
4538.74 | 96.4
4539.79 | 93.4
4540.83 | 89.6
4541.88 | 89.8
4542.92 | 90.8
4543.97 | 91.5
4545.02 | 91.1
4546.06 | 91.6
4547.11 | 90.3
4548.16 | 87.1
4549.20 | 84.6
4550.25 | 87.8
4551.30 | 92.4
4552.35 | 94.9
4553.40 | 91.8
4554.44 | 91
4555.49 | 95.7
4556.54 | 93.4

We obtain 98.2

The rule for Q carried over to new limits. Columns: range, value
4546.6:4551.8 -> 92.4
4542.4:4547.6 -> 91.6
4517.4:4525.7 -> 99.4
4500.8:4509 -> 101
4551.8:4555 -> 94.9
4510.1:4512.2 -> 100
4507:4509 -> 99.6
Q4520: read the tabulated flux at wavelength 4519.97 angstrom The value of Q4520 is 99.4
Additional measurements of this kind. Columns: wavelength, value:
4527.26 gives 82.1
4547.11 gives 90.3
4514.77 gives 95.6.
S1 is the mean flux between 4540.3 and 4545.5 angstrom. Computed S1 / 90.6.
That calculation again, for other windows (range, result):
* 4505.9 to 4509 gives 98.1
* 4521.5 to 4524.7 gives 92.3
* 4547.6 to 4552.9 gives 89.3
